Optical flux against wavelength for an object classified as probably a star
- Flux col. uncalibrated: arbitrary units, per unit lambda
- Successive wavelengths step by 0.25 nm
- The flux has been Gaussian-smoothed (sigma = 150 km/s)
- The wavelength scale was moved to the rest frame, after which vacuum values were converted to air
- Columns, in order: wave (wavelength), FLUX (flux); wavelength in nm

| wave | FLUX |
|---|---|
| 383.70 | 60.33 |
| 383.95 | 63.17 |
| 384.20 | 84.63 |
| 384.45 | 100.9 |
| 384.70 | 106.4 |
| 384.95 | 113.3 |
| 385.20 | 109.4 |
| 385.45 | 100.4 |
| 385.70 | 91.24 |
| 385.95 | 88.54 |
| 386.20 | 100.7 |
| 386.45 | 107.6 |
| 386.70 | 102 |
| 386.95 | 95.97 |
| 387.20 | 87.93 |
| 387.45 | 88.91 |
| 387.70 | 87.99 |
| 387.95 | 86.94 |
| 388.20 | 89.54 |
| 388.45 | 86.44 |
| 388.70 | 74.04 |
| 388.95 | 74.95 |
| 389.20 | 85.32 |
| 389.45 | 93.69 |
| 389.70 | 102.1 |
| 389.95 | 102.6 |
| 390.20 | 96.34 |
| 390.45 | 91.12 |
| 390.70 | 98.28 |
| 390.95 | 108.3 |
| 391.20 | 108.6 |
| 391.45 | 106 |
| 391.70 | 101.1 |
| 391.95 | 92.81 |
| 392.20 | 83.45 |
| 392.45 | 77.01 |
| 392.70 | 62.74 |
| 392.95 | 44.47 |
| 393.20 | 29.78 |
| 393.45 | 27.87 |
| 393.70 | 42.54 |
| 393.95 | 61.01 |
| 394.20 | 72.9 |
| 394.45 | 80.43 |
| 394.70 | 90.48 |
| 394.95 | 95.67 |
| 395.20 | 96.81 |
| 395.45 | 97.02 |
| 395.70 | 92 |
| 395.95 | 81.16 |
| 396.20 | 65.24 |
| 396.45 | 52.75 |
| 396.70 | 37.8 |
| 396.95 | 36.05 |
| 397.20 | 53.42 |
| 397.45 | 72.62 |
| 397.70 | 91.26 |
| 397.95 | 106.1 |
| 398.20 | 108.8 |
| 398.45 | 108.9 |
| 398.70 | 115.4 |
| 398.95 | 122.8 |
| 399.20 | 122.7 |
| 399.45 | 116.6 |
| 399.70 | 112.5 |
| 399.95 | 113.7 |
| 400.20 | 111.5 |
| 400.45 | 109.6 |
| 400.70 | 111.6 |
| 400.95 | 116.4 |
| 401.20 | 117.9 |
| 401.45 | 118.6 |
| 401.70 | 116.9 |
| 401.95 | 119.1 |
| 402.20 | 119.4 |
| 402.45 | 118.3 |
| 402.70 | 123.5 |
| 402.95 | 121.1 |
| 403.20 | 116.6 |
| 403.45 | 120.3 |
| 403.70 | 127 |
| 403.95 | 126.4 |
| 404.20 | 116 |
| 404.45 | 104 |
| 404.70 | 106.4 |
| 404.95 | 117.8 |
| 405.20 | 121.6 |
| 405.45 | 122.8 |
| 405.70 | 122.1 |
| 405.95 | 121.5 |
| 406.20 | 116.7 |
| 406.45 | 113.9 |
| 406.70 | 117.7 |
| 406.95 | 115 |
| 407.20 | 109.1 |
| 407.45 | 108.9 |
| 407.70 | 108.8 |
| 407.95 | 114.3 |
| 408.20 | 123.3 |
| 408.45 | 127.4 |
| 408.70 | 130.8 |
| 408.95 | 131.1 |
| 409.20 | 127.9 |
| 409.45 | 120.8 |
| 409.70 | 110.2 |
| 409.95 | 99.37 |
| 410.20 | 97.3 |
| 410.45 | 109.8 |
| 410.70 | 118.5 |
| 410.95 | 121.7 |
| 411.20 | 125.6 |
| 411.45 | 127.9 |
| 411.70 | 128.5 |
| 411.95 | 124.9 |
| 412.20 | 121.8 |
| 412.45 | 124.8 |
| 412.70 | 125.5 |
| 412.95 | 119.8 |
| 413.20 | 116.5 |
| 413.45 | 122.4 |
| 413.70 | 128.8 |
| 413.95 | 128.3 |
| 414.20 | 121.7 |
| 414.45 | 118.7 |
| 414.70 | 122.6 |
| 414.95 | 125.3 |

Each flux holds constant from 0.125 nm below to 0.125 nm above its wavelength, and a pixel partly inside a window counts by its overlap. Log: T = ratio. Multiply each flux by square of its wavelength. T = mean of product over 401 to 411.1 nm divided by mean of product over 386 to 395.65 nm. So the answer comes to 1.5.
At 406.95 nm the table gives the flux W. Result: 115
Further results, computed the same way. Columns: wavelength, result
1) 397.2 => 53.42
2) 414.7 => 122.6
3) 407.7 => 108.8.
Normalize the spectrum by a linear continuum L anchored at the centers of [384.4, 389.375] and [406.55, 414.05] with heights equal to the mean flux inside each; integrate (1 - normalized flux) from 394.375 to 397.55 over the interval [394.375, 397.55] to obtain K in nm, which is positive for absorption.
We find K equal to 0.93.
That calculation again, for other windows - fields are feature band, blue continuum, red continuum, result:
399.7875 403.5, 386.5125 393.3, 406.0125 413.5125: -0.379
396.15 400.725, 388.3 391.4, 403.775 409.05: 0.582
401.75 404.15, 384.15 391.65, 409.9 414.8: -0.215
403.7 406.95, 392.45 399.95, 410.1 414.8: -0.454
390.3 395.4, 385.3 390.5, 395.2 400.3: 0.706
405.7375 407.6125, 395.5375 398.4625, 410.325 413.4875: -0.171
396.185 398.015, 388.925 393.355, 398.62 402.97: 0.740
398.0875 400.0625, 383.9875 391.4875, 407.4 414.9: -0.144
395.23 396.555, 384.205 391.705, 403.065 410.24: 0.323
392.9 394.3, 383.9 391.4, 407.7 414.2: 0.765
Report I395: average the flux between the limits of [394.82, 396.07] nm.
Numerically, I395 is 92.6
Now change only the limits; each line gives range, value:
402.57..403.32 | 120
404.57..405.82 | 118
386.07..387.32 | 98.8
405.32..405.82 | 122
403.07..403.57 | 118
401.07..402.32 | 118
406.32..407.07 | 116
